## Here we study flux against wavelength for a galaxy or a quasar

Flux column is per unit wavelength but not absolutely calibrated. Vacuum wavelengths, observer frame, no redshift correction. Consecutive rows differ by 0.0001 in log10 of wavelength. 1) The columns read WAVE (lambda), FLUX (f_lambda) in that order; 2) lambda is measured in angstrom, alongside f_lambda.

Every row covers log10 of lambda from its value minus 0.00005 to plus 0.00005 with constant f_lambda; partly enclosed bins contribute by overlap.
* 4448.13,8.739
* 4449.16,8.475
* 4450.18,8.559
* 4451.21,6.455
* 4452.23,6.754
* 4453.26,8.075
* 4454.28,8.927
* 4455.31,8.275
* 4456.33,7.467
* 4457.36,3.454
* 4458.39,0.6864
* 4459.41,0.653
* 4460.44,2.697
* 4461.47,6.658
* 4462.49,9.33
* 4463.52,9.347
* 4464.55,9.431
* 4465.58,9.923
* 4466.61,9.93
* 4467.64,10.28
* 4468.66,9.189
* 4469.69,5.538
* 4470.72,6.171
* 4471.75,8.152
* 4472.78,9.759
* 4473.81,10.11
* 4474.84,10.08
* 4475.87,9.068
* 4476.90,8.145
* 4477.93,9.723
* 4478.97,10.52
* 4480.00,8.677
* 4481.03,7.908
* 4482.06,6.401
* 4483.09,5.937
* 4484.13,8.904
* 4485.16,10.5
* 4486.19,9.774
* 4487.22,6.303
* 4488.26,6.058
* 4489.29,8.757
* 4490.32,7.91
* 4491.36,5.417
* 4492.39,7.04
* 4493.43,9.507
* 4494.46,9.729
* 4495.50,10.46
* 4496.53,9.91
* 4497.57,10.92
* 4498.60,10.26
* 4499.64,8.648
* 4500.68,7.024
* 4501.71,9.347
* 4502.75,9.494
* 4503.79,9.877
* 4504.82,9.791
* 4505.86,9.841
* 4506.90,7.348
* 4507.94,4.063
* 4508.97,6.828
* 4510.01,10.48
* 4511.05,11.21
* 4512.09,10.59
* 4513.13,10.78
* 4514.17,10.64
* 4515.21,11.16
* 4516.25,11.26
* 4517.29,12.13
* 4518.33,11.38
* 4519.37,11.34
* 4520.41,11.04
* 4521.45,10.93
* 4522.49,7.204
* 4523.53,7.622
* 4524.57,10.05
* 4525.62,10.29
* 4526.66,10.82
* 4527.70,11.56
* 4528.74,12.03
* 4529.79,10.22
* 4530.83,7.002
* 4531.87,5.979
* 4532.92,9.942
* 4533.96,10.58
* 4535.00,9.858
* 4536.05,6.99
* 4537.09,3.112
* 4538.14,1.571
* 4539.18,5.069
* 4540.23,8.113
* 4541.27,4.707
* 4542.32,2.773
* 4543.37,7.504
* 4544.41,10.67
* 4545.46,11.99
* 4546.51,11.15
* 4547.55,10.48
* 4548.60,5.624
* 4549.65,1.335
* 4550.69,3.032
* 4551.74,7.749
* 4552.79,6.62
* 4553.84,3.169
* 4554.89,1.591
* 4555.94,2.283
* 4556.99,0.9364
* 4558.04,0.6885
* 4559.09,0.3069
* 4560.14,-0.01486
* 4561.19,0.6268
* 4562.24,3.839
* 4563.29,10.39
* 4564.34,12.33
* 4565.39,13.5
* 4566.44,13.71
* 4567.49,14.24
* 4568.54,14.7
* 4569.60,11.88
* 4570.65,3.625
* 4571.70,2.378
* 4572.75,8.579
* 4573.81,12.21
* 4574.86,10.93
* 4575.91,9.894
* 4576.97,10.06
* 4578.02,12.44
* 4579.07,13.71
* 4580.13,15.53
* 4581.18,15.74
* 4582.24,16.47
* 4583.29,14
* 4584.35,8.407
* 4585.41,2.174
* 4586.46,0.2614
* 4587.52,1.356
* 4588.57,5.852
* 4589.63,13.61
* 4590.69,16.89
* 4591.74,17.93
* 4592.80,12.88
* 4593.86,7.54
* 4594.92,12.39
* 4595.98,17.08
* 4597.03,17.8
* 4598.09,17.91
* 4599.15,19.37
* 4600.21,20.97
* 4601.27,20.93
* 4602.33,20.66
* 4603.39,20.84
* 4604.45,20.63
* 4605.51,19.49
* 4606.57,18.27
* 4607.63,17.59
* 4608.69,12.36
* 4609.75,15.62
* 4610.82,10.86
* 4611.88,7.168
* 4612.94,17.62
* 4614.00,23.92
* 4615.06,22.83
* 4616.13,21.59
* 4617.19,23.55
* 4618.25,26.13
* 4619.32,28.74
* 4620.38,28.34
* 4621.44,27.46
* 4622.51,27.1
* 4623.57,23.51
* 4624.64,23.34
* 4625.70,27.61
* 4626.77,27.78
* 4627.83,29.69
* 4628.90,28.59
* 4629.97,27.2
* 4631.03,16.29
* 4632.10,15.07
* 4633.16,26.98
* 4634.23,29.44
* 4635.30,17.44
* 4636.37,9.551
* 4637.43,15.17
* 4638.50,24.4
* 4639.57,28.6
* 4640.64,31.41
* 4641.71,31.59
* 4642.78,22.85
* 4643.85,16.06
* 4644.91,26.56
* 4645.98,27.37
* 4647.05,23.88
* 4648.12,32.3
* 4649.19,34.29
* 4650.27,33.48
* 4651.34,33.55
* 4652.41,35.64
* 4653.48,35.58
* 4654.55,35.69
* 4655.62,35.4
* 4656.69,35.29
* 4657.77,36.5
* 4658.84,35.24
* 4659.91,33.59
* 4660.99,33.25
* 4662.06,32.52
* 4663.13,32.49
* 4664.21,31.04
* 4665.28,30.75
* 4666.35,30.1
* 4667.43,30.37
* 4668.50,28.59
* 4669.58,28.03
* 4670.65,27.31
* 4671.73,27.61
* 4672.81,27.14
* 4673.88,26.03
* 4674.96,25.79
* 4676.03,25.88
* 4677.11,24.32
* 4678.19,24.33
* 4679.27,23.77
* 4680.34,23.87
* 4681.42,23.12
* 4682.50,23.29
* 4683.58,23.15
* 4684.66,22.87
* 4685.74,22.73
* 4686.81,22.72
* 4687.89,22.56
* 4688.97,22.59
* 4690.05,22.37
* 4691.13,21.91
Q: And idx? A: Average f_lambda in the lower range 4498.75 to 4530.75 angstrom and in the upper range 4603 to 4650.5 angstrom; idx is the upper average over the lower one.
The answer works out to 2.35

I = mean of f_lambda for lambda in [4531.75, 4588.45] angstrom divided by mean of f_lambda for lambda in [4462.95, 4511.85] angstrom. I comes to 0.9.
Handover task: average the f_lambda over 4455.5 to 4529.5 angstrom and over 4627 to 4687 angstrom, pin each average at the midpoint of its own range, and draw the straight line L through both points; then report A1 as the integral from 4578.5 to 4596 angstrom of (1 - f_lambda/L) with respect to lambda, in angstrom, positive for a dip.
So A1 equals 7.5 angstrom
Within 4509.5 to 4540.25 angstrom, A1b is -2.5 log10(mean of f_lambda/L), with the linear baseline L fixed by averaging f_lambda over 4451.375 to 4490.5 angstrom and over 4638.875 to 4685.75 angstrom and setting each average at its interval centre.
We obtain 0.40 mag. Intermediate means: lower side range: 7.77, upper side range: 29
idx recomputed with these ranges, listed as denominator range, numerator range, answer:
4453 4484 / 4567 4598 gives 1.45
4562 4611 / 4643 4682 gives 2.27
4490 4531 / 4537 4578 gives 0.71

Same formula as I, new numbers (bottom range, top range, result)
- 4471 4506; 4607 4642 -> 2.56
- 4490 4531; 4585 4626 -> 1.84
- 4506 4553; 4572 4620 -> 1.77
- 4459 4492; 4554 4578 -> 0.90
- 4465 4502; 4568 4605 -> 1.48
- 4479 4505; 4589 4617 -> 1.99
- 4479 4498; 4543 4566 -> 0.68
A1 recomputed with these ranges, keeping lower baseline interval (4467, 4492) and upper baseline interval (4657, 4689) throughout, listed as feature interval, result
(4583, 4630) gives 6.6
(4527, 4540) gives 5.4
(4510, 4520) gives 0.6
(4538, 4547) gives 4.5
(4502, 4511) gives 1.9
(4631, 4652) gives -0.5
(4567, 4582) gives 5.5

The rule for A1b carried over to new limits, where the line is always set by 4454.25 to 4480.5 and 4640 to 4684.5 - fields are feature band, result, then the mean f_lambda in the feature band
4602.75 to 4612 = 0.377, 16.3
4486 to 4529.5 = 0.275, 9.45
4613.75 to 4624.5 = -0.036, 25.3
